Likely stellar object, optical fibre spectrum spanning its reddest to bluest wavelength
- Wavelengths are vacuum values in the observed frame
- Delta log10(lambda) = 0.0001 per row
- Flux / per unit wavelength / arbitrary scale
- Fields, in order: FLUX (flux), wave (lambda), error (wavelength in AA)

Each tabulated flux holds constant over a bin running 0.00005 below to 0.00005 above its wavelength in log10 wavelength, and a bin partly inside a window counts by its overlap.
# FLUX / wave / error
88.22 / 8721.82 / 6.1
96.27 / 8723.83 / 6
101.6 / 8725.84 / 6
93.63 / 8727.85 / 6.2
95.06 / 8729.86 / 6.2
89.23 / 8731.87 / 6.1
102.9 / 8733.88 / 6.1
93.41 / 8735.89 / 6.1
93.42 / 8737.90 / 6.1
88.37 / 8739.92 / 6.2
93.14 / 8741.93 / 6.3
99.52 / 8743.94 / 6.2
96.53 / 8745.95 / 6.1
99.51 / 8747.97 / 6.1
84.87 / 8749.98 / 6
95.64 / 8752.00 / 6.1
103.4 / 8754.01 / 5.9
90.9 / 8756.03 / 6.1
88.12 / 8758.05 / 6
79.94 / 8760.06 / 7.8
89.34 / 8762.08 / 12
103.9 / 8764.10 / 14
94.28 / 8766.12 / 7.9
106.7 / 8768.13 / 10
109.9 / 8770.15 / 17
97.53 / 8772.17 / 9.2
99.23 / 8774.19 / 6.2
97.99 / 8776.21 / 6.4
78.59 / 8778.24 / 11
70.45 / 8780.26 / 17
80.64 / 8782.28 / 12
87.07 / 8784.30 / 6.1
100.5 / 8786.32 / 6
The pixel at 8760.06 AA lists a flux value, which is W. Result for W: 79.94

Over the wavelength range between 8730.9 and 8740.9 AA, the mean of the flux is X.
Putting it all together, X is 93.5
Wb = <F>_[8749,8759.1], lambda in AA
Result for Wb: 92.5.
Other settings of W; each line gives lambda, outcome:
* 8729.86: 95.06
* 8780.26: 70.45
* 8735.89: 93.41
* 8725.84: 101.6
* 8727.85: 93.63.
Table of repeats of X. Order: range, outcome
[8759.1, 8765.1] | 91.1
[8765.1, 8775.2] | 102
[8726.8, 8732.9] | 92.8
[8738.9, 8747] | 94.4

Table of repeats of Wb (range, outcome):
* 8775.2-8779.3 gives 87.9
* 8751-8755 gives 99.6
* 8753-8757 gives 97.2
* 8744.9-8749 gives 98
